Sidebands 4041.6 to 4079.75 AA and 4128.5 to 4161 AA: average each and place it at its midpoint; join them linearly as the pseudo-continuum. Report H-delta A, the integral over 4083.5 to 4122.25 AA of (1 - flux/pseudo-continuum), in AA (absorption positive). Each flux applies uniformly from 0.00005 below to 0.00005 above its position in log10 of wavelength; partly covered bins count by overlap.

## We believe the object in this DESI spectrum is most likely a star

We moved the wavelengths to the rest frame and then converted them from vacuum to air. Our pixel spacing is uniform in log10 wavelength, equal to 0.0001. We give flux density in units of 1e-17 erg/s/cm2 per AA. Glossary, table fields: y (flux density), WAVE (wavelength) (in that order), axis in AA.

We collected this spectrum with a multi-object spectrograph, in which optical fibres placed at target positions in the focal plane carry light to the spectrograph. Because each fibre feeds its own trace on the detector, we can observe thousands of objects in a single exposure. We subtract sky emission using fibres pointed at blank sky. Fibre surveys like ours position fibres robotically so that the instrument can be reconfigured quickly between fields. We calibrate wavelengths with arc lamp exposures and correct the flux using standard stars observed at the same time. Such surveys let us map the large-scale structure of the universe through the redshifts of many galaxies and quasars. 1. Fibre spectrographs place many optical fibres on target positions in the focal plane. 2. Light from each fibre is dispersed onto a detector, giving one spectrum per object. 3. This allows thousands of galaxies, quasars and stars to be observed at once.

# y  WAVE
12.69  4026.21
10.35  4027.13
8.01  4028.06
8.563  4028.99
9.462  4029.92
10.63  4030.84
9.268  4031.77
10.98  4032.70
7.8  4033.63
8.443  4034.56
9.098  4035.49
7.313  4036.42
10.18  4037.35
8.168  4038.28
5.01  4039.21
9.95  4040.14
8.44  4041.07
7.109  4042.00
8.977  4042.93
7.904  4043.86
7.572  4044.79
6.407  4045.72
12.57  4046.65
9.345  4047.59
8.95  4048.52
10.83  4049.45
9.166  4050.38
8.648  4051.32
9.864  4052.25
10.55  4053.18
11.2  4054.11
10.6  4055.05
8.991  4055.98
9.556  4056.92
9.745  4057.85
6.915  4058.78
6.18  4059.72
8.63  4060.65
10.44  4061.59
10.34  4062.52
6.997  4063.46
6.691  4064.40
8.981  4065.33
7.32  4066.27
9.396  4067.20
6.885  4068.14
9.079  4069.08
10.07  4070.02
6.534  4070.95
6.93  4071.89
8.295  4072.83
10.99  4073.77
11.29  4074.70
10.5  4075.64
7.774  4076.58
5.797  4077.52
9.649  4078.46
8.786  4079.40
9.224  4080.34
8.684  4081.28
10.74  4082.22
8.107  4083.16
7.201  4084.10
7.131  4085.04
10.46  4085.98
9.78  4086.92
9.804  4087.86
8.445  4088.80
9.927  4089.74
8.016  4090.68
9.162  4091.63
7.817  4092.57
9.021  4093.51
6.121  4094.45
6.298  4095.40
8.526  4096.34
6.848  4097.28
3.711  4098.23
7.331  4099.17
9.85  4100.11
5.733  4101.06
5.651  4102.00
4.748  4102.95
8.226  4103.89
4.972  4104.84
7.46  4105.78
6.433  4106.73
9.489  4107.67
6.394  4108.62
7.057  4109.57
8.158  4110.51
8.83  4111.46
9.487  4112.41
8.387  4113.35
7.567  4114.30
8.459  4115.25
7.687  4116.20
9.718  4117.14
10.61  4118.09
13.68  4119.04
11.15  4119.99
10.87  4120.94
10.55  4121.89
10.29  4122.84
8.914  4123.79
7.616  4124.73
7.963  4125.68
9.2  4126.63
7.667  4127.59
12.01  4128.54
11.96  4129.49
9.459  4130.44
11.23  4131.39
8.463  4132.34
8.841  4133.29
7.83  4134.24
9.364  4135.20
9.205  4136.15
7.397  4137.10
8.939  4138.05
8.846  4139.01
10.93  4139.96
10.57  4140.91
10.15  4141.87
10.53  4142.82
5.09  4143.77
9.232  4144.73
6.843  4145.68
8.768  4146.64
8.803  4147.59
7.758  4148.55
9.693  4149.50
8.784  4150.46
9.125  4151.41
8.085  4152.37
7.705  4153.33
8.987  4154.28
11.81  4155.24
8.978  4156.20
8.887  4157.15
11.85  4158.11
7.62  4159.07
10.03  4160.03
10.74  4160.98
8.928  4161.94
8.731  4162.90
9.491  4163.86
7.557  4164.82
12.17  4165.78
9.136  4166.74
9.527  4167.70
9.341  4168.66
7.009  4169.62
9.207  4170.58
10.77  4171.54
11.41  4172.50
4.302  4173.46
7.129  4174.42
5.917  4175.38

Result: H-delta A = 3.5 AA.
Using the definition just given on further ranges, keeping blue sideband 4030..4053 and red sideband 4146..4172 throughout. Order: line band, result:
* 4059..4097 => 1.96 AA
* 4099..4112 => 2.72 AA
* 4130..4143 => -0.32 AA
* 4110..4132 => -1.21 AA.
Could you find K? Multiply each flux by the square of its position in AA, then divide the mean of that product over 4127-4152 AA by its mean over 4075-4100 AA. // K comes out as 1.1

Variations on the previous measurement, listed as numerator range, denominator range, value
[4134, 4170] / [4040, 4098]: 1.08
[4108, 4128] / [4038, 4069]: 1.07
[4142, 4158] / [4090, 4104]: 1.26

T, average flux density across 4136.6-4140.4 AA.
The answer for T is 9.01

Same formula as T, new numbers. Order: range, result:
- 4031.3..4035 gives 9.11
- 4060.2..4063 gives 9.79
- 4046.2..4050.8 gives 10.2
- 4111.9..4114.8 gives 8.48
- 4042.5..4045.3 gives 8.12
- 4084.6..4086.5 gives 8.86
